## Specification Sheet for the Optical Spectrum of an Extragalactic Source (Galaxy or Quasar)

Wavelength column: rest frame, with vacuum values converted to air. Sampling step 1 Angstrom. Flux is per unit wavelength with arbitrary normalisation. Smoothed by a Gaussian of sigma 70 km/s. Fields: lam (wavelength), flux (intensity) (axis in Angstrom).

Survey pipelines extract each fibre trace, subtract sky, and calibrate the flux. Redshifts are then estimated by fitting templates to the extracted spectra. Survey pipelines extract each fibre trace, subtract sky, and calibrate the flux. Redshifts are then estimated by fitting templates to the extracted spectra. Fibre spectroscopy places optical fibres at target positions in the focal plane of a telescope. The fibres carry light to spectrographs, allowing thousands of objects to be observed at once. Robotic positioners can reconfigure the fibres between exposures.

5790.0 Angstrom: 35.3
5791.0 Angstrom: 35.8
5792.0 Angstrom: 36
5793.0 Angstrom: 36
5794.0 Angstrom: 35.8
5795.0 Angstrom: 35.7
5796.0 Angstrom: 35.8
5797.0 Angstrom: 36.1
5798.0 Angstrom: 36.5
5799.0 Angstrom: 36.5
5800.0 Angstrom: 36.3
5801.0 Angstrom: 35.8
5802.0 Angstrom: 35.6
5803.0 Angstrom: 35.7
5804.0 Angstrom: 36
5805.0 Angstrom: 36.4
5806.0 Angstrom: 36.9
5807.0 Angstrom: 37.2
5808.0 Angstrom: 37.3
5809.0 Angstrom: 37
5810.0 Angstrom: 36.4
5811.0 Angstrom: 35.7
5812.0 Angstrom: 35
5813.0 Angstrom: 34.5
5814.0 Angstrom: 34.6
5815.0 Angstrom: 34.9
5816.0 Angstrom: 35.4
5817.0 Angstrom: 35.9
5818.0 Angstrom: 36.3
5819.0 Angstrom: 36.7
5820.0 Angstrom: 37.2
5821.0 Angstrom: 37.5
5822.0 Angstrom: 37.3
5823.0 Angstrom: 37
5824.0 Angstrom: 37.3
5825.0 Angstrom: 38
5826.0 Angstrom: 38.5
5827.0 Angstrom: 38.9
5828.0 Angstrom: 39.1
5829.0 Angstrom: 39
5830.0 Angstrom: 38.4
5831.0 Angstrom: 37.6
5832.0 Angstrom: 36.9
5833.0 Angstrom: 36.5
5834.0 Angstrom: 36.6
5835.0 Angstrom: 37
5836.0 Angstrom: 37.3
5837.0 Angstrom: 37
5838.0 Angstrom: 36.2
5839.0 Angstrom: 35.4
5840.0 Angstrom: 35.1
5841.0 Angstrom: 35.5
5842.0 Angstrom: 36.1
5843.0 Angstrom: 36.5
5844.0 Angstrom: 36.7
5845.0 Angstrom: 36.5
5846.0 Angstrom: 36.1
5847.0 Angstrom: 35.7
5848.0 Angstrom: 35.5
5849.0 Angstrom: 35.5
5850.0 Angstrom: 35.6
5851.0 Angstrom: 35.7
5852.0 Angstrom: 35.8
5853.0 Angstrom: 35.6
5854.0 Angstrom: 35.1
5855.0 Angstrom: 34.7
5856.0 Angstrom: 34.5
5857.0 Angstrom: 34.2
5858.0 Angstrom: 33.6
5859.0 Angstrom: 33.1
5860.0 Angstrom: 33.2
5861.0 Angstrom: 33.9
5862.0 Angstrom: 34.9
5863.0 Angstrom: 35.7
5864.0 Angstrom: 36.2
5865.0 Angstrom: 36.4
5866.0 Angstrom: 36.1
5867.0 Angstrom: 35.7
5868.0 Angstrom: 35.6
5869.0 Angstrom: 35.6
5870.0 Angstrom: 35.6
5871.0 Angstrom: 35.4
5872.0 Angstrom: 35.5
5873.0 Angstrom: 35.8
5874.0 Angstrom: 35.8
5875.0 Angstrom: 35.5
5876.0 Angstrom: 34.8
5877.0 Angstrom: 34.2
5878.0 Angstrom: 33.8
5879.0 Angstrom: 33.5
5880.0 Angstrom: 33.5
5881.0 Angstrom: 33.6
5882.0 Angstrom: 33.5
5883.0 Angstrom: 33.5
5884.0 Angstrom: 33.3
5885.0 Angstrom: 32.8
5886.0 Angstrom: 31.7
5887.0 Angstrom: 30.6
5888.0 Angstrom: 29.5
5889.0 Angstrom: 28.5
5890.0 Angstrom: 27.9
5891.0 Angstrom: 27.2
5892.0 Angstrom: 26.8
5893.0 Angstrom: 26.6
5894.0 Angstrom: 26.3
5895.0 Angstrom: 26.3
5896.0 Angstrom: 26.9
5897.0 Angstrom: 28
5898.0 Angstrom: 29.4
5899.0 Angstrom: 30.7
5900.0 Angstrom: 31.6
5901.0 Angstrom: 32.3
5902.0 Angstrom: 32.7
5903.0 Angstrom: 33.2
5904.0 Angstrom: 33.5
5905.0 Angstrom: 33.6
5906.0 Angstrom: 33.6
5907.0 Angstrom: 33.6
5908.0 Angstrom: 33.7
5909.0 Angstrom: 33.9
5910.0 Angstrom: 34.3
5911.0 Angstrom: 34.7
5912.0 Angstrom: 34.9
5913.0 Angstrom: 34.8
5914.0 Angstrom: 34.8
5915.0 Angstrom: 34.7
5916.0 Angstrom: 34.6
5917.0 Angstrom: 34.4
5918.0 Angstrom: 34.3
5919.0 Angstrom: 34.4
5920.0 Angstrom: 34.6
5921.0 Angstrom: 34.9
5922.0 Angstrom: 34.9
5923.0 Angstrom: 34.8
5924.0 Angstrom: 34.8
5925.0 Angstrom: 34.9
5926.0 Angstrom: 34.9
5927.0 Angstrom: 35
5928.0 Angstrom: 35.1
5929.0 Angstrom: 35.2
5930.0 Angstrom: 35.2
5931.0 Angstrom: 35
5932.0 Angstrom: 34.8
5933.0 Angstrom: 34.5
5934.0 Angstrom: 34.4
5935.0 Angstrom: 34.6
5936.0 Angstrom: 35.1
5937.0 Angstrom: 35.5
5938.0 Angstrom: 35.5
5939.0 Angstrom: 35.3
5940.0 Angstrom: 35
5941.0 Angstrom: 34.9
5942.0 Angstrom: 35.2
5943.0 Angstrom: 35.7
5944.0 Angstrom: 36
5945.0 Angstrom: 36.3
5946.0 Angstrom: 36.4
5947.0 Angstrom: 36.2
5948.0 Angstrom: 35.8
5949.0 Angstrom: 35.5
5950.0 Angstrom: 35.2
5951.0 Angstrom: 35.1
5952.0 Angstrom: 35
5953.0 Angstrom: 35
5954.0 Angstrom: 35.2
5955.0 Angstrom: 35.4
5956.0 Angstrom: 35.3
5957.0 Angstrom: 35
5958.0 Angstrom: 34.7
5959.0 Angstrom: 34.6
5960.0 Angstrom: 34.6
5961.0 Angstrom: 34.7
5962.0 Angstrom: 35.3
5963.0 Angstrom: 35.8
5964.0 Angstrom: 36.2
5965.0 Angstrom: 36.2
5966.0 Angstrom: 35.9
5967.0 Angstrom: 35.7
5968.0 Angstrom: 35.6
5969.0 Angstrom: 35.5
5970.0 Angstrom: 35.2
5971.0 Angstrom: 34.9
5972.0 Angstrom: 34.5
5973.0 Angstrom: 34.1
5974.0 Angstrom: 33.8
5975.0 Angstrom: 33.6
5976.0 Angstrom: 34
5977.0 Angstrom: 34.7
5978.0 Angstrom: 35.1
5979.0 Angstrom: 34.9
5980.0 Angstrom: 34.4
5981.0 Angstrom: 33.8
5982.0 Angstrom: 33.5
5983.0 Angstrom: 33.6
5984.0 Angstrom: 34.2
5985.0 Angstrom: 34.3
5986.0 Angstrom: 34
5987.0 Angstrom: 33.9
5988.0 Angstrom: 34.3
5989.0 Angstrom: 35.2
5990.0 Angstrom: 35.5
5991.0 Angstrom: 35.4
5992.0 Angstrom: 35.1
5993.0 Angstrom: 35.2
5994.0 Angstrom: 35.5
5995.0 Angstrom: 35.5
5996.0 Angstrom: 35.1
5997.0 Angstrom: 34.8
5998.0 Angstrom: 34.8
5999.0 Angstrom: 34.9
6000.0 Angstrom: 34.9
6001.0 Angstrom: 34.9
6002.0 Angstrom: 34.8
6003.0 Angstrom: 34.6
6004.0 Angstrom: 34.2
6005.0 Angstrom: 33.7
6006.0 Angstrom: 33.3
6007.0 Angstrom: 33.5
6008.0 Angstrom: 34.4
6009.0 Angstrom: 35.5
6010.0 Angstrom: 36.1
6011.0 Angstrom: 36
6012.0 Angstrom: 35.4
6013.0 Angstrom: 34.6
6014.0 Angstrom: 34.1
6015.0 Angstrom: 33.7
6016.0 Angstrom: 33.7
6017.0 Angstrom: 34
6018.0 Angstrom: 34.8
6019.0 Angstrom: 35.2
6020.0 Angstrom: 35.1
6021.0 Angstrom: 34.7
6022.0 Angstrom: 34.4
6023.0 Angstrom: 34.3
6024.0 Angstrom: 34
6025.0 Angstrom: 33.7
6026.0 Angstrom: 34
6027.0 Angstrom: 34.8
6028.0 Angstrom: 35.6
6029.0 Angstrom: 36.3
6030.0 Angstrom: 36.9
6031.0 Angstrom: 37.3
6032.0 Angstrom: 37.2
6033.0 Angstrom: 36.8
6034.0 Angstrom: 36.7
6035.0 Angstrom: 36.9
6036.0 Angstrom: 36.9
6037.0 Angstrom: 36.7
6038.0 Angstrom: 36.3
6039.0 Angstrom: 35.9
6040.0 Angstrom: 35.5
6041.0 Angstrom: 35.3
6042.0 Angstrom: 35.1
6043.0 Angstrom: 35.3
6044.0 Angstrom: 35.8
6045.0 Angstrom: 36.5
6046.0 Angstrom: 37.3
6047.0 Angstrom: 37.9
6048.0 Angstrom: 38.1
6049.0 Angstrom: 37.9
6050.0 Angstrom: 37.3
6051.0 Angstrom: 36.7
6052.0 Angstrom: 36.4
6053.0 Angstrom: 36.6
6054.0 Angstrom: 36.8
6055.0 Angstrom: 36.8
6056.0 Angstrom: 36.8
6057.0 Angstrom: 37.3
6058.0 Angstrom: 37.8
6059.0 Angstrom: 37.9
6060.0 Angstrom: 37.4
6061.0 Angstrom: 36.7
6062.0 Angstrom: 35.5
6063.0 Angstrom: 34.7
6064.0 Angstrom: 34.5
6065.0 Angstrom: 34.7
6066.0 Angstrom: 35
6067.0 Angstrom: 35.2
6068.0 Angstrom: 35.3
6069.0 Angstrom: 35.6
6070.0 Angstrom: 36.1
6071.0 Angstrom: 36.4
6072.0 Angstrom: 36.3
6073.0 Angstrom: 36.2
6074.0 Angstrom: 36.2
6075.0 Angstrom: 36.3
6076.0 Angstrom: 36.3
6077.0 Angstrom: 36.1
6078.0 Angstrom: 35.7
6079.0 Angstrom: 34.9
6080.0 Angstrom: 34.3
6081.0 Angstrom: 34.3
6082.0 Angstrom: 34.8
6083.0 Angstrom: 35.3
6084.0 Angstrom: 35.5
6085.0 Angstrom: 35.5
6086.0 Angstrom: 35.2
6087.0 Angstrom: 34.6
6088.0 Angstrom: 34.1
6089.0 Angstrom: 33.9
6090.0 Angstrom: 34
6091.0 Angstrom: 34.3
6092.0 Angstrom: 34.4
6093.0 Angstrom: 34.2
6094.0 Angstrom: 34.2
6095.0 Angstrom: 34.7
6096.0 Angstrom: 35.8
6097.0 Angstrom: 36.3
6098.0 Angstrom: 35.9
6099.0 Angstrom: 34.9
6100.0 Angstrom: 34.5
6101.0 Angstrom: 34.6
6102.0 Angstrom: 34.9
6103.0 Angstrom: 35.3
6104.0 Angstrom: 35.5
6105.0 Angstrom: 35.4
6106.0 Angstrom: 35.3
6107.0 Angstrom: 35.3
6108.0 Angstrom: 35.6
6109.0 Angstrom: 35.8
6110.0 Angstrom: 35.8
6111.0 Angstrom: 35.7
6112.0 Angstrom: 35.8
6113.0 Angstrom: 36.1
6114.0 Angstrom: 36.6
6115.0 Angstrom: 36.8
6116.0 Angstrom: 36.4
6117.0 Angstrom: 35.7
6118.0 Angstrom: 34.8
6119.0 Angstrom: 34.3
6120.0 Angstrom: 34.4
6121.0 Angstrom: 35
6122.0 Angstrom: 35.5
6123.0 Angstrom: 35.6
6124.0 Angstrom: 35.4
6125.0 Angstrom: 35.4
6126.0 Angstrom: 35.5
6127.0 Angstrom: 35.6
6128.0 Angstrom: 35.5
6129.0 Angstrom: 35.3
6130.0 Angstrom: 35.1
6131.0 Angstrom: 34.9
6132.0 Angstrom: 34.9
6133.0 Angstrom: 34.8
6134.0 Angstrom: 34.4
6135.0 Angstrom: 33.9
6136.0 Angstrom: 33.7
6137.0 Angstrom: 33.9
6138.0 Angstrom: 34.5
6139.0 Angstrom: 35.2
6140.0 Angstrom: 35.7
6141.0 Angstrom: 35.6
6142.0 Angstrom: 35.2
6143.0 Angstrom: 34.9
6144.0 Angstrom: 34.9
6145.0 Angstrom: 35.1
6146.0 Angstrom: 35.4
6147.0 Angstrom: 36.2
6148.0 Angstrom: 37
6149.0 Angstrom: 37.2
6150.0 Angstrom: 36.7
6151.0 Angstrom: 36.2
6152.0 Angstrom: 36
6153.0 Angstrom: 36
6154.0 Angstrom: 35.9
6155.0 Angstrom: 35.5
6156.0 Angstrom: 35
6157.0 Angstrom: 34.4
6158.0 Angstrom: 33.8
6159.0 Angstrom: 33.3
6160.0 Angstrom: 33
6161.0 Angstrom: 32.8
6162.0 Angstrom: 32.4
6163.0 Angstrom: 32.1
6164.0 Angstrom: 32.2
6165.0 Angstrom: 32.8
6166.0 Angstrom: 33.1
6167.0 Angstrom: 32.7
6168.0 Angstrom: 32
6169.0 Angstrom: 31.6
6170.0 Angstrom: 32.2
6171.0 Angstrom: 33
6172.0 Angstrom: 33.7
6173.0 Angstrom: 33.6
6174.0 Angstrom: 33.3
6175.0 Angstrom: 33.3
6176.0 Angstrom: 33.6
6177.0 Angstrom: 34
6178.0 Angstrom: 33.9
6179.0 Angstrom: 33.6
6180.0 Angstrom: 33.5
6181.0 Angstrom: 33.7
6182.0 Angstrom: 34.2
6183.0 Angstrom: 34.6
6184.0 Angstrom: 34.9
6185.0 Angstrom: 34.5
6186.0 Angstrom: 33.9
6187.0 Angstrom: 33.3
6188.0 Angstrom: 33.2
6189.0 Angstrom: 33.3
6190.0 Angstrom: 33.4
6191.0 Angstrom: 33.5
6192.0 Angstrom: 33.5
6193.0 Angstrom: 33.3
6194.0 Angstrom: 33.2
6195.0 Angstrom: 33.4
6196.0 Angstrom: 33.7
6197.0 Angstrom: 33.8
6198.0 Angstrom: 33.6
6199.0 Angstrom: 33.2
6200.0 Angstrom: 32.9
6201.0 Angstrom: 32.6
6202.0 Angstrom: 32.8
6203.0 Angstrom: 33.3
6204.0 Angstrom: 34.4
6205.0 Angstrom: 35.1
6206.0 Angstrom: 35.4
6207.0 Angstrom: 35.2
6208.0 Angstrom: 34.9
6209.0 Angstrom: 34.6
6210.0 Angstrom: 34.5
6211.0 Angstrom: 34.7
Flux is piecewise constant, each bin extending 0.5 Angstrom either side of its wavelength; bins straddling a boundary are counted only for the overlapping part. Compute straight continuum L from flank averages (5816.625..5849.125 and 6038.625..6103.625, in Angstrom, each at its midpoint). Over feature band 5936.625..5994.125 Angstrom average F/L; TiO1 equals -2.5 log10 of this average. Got 0.04 mag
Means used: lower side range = 36.9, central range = 35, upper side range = 35.7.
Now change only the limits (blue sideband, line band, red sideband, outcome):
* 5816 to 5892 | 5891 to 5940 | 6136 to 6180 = 0.06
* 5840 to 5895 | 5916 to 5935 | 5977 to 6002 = -0.02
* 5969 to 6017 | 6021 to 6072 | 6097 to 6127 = -0.04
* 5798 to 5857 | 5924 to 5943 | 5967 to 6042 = 0.02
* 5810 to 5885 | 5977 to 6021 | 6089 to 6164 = 0.02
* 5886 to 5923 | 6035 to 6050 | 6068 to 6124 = -0.07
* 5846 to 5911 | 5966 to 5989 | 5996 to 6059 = 0.01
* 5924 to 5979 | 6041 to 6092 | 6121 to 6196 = -0.04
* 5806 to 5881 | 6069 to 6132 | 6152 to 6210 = -0.03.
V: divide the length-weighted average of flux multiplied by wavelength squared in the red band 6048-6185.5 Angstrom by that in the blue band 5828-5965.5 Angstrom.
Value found 1.1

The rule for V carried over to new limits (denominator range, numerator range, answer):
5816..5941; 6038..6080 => 1.12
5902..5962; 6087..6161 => 1.08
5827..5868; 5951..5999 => 1.01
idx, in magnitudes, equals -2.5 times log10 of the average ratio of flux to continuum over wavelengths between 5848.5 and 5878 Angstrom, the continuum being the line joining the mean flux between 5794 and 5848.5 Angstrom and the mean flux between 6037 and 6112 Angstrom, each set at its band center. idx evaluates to 0.04 mag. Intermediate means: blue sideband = 36.5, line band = 35.1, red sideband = 35.7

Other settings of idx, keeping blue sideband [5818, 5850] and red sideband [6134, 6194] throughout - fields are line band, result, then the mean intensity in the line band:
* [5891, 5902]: 0.260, 28.6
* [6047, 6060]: -0.066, 37.2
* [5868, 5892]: 0.109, 33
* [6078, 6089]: -0.002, 34.8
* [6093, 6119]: -0.027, 35.5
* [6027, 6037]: -0.043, 36.6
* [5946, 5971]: 0.014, 35.4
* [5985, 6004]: 0.020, 34.9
